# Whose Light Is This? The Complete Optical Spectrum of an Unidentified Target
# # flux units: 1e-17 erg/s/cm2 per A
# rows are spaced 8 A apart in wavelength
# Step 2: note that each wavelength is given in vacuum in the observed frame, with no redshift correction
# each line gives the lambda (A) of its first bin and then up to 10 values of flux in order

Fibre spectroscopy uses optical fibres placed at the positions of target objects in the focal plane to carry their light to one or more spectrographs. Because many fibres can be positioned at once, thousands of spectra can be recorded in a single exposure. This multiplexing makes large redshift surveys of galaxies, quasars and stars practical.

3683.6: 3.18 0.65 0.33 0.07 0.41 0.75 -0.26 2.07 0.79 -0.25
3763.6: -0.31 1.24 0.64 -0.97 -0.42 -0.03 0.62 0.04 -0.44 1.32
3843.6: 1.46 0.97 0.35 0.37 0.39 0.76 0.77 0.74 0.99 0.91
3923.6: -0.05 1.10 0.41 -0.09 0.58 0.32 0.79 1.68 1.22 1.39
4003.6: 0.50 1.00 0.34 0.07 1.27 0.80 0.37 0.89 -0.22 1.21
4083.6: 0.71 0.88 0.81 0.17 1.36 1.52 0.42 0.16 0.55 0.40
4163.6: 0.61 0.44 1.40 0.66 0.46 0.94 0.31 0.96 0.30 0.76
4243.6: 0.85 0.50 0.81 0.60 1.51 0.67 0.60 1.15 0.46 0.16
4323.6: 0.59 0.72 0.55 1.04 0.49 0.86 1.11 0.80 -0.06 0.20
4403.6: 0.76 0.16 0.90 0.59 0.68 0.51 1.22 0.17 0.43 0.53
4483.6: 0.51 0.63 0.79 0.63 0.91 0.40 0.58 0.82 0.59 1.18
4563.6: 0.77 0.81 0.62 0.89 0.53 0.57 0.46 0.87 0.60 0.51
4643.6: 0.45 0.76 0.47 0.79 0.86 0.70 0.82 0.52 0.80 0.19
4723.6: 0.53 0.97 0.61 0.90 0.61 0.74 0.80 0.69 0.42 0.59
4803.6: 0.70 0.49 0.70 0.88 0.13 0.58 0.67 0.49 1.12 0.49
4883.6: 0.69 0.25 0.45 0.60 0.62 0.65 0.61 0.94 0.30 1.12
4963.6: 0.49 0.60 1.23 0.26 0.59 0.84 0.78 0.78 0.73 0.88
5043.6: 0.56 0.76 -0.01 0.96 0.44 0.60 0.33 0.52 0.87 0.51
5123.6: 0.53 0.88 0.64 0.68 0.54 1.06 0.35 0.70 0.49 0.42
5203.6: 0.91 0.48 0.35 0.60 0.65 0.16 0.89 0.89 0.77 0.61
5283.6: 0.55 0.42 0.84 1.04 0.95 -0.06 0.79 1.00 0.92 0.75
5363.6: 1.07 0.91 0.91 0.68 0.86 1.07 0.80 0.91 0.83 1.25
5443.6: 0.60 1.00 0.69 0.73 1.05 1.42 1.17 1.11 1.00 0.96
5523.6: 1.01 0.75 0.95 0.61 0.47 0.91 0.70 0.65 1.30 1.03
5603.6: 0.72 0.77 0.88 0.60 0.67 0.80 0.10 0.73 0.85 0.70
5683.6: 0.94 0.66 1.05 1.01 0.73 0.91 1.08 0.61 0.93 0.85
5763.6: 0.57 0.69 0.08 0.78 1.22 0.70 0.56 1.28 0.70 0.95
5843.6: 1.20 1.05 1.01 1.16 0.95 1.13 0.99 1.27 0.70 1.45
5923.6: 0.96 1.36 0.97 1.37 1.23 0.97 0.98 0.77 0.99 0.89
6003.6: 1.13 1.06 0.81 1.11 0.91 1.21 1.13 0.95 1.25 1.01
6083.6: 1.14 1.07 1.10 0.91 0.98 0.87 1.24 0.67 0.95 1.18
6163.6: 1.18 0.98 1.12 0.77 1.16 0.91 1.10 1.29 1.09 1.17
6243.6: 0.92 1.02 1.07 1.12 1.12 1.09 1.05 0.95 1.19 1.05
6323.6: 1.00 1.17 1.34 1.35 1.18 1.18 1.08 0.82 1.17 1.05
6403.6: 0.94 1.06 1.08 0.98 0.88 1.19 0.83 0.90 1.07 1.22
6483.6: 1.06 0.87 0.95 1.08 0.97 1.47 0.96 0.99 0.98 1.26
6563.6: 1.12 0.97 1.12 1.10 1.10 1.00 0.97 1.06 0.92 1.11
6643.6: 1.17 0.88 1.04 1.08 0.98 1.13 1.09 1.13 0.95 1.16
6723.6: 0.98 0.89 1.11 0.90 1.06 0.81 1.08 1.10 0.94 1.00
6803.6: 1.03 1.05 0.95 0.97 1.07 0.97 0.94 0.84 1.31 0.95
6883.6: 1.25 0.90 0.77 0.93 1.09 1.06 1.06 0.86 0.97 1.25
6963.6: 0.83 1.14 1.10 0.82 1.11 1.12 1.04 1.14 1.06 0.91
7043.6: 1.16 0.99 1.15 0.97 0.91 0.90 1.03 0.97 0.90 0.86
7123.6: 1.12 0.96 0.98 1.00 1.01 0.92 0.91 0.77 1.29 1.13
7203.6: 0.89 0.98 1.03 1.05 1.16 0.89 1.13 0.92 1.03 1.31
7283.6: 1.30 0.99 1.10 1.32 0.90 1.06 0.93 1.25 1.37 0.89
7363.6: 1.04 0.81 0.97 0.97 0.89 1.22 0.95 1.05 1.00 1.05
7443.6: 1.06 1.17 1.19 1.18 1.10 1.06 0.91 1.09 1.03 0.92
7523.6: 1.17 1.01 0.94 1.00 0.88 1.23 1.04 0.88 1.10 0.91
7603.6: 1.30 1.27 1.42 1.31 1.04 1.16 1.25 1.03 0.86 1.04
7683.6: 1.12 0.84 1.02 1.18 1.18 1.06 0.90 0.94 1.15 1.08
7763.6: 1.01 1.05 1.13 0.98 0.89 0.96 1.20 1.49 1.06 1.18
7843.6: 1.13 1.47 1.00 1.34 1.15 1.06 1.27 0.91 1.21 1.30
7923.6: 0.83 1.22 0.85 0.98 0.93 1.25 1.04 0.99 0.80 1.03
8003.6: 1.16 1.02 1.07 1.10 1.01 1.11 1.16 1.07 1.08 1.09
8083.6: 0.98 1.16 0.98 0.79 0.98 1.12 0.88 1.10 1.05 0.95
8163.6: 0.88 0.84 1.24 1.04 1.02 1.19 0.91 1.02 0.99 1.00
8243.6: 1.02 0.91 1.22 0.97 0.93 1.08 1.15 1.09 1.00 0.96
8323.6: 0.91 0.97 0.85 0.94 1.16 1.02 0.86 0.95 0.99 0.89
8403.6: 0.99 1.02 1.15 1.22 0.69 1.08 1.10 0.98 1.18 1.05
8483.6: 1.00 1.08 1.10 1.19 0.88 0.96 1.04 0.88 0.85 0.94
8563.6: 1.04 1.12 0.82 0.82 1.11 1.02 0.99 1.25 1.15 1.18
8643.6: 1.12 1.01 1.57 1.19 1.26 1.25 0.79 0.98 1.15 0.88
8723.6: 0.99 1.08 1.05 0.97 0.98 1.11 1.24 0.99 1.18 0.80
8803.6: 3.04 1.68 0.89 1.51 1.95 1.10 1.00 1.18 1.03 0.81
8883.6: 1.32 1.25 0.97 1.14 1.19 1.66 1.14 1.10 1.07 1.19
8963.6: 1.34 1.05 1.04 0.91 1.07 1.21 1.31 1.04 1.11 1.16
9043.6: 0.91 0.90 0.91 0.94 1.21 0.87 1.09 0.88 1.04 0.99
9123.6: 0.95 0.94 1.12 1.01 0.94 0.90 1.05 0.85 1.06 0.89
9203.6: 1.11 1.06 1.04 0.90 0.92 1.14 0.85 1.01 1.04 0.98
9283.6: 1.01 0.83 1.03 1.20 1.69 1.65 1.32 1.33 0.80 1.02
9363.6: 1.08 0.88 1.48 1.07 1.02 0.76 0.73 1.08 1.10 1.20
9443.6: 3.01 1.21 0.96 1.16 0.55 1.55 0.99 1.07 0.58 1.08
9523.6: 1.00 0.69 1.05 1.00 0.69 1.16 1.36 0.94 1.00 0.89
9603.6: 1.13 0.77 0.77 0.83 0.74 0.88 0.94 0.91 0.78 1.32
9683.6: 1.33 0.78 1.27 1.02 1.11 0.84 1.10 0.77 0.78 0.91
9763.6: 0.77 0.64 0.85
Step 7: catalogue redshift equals 0.341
